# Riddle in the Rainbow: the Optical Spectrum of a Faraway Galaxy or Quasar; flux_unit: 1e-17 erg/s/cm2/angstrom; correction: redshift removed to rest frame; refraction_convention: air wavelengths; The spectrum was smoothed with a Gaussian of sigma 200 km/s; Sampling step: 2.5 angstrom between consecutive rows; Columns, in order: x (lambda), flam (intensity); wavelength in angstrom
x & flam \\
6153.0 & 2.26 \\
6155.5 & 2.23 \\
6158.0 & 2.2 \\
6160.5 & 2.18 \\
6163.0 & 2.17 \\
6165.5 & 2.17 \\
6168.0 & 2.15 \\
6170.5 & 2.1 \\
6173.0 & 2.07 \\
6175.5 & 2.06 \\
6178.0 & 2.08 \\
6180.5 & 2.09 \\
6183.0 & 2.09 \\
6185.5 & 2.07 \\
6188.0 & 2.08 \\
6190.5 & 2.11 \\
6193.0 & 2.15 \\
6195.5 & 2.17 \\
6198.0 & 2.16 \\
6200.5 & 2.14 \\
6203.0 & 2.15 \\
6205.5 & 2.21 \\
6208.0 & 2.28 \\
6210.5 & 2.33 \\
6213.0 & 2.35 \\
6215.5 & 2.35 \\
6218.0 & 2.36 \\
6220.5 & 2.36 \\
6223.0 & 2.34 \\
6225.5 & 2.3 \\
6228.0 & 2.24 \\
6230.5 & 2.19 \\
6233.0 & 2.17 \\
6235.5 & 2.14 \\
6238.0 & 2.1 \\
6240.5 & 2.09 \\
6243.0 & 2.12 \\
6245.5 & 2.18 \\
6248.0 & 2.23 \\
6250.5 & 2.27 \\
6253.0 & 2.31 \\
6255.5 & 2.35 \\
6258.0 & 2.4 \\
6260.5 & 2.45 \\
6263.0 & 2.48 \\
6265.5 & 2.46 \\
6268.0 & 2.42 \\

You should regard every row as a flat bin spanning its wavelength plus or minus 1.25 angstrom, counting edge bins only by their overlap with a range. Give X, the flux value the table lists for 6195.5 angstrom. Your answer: 2.17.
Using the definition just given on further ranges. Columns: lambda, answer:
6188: 2.08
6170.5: 2.1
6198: 2.16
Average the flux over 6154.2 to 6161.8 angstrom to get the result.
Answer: 2.2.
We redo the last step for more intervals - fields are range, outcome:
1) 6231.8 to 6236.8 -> 2.15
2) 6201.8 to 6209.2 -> 2.21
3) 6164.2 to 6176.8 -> 2.11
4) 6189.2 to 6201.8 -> 2.15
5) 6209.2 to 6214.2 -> 2.34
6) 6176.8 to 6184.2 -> 2.09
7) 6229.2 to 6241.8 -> 2.14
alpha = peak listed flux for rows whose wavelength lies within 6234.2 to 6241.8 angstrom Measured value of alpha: 2.14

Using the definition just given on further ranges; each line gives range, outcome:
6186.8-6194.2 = 2.15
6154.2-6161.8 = 2.23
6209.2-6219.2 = 2.36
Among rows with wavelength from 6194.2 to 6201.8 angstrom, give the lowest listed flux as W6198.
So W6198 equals 2.14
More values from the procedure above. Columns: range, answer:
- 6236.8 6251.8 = 2.09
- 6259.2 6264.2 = 2.45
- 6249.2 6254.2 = 2.27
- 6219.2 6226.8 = 2.3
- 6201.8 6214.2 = 2.15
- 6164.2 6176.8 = 2.06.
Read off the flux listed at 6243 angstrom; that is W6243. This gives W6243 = 2.12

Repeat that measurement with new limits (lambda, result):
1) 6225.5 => 2.3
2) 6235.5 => 2.14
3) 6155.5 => 2.23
